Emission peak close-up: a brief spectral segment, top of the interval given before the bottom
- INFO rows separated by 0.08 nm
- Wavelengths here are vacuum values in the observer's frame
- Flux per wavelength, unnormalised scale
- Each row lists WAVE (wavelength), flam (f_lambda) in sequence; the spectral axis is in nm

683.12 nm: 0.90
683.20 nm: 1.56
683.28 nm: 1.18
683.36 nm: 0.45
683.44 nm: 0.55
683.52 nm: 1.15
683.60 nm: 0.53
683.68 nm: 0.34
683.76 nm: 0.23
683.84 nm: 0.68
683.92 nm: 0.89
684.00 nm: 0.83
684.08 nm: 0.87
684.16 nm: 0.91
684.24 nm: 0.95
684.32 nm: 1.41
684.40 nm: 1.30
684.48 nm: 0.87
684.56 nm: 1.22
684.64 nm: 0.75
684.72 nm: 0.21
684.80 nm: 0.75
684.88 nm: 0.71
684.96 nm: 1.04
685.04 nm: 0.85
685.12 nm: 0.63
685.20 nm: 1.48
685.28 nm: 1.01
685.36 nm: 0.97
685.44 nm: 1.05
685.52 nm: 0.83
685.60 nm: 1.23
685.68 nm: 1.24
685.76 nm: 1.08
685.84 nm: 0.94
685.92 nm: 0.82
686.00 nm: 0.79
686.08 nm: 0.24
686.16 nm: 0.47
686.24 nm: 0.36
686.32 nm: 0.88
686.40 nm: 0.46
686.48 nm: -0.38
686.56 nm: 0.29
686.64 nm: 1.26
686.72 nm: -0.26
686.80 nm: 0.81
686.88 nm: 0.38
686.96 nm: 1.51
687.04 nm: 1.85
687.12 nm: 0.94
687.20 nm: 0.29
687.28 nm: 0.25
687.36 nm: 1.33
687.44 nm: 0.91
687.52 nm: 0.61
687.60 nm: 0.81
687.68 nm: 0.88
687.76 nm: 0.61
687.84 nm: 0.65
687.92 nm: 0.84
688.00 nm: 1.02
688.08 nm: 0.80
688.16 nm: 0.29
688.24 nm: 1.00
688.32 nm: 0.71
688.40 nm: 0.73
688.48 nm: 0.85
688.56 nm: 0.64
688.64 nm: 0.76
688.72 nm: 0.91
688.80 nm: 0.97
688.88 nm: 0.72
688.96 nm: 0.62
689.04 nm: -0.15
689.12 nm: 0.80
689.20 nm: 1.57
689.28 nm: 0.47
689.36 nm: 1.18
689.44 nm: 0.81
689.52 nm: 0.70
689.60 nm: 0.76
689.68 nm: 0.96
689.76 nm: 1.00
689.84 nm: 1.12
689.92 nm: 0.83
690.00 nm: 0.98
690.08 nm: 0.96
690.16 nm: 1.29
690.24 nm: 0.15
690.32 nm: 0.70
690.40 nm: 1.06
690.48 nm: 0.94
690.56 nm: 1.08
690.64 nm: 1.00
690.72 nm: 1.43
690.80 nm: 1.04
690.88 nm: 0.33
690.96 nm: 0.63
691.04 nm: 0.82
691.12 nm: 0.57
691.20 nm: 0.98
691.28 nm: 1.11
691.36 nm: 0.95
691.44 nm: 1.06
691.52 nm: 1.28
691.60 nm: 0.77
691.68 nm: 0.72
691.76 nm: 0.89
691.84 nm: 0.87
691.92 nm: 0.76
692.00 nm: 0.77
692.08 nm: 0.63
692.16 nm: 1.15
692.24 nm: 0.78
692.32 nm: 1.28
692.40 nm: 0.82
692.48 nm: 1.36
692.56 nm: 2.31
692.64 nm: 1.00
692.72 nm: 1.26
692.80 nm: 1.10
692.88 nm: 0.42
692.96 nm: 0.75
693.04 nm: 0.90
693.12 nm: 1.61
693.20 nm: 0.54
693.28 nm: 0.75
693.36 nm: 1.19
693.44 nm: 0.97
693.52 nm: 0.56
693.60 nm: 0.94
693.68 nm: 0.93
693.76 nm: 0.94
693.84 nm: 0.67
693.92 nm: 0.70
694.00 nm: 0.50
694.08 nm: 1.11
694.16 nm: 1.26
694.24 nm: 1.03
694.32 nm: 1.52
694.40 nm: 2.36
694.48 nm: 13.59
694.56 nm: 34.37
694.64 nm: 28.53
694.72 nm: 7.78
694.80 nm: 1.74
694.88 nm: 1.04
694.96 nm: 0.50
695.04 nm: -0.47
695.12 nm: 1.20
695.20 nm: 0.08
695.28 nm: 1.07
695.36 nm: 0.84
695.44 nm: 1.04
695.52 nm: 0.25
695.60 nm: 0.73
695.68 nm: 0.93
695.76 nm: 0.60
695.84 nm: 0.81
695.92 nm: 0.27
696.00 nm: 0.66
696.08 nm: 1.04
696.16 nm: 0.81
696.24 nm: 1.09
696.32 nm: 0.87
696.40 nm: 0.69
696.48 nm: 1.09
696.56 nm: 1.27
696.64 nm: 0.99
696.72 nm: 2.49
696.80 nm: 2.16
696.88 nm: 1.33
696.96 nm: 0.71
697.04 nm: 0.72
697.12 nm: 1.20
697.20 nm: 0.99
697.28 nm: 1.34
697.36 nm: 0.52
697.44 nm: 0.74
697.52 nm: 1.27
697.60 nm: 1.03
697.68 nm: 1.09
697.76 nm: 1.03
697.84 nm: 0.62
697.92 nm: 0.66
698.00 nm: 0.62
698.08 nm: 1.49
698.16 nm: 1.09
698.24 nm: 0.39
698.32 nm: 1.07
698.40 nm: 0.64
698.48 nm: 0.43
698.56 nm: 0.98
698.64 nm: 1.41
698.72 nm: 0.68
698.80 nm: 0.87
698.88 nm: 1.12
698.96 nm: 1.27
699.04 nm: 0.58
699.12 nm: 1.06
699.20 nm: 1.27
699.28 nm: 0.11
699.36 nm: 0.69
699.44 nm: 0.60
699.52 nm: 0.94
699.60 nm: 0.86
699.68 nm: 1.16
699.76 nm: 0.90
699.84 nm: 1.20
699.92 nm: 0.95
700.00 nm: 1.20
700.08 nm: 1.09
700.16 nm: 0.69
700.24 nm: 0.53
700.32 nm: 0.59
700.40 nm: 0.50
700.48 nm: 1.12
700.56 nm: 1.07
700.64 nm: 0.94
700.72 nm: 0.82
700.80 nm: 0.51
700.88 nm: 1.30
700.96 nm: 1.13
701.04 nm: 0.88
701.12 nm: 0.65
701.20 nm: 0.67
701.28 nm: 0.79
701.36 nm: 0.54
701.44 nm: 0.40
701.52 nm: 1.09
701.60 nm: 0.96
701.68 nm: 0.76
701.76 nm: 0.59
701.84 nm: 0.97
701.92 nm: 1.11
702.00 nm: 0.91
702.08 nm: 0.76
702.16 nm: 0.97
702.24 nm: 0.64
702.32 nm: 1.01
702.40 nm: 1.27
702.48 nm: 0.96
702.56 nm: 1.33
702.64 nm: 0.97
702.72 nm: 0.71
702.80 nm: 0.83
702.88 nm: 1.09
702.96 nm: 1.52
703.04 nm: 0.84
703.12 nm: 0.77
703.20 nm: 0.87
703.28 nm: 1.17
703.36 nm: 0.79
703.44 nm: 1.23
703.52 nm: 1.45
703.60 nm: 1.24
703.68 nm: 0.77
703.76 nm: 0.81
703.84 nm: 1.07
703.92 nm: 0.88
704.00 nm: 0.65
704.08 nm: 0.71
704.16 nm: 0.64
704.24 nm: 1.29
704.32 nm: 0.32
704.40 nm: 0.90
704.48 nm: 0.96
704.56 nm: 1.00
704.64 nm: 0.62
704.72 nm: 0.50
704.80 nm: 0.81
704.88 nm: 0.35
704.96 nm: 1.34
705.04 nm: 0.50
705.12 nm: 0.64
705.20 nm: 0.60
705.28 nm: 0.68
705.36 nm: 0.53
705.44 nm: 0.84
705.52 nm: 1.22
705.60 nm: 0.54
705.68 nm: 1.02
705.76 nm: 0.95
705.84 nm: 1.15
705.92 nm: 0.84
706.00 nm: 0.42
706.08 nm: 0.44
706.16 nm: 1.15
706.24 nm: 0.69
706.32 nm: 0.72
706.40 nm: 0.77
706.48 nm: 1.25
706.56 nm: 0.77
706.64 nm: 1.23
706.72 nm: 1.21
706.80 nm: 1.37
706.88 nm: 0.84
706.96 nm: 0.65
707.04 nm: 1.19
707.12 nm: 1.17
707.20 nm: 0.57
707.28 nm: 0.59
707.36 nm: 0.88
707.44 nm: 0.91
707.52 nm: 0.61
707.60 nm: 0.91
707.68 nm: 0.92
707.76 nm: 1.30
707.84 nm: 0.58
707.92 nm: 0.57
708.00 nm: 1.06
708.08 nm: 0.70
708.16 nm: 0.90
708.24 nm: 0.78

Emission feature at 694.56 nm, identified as H-alpha 6563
